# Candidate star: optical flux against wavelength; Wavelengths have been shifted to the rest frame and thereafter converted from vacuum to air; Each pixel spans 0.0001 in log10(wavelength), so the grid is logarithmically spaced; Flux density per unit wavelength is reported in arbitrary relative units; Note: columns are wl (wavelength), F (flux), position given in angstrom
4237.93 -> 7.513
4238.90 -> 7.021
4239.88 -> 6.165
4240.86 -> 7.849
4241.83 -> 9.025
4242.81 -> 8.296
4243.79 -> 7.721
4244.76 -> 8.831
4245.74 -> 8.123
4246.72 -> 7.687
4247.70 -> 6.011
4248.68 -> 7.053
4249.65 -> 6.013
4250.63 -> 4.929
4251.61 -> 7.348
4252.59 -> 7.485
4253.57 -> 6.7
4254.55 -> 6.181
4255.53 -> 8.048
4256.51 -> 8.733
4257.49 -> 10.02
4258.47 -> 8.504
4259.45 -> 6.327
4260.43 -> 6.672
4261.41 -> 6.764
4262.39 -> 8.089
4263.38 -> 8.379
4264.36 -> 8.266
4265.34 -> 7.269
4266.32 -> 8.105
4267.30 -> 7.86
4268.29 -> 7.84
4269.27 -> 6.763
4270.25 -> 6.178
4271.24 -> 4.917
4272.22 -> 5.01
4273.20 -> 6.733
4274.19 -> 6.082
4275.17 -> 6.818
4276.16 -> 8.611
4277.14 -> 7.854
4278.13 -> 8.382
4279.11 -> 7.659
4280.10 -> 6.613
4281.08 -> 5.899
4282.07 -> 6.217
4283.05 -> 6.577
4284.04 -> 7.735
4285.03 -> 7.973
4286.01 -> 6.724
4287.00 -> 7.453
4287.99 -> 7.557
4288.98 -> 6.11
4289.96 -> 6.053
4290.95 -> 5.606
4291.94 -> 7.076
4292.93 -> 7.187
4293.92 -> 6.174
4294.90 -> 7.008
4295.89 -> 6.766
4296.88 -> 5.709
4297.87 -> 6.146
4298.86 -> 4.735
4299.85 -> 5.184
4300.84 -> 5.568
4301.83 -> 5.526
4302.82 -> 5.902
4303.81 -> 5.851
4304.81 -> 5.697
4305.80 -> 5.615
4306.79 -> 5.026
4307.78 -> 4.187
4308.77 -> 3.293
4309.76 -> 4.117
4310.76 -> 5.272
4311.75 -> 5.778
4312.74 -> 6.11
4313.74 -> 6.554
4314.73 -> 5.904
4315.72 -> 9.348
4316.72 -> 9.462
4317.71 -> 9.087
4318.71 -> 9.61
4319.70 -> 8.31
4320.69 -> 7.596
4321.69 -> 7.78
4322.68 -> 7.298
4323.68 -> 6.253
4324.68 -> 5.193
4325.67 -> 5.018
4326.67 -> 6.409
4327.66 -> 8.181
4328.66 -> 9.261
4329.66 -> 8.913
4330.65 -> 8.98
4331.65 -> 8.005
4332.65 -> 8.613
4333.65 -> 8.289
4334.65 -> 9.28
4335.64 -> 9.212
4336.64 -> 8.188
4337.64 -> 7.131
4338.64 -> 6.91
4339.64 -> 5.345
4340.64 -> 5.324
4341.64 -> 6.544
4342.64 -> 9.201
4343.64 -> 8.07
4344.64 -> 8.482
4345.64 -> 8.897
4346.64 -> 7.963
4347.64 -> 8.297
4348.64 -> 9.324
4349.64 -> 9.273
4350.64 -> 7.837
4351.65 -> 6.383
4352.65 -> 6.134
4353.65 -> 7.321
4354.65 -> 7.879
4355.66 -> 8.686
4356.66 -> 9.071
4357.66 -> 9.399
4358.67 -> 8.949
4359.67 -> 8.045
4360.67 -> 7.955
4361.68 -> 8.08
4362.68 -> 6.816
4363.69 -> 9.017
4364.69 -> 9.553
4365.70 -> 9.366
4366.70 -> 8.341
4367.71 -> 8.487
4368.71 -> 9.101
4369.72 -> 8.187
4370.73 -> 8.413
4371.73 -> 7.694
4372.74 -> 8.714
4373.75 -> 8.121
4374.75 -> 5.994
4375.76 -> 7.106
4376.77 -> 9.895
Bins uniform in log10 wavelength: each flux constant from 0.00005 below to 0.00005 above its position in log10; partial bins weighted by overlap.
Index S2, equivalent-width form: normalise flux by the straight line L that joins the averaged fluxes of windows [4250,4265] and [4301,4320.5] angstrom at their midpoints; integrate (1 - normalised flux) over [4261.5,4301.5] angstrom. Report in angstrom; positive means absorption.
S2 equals 1.0 angstrom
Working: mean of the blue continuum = 7.48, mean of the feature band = 6.81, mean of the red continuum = 6.36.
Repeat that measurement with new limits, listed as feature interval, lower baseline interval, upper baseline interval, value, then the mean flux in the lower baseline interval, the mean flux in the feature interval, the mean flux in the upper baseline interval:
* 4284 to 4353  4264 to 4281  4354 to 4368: 7.35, 7.08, 7.01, 8.53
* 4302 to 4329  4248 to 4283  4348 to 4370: 4.22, 7.14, 6.57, 8.33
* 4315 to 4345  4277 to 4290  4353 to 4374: 0.10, 7.07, 7.82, 8.42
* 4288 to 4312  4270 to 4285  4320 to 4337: 5.10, 6.8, 5.69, 7.8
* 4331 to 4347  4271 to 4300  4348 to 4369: 0.05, 6.65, 7.85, 8.33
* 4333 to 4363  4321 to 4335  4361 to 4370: 0.64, 7.65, 7.95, 8.54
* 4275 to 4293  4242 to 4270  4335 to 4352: 1.29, 7.51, 7.06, 7.81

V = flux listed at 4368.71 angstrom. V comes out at 9.101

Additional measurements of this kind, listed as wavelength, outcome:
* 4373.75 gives 8.121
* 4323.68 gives 6.253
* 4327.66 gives 8.181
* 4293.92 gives 6.174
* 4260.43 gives 6.672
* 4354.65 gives 7.879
